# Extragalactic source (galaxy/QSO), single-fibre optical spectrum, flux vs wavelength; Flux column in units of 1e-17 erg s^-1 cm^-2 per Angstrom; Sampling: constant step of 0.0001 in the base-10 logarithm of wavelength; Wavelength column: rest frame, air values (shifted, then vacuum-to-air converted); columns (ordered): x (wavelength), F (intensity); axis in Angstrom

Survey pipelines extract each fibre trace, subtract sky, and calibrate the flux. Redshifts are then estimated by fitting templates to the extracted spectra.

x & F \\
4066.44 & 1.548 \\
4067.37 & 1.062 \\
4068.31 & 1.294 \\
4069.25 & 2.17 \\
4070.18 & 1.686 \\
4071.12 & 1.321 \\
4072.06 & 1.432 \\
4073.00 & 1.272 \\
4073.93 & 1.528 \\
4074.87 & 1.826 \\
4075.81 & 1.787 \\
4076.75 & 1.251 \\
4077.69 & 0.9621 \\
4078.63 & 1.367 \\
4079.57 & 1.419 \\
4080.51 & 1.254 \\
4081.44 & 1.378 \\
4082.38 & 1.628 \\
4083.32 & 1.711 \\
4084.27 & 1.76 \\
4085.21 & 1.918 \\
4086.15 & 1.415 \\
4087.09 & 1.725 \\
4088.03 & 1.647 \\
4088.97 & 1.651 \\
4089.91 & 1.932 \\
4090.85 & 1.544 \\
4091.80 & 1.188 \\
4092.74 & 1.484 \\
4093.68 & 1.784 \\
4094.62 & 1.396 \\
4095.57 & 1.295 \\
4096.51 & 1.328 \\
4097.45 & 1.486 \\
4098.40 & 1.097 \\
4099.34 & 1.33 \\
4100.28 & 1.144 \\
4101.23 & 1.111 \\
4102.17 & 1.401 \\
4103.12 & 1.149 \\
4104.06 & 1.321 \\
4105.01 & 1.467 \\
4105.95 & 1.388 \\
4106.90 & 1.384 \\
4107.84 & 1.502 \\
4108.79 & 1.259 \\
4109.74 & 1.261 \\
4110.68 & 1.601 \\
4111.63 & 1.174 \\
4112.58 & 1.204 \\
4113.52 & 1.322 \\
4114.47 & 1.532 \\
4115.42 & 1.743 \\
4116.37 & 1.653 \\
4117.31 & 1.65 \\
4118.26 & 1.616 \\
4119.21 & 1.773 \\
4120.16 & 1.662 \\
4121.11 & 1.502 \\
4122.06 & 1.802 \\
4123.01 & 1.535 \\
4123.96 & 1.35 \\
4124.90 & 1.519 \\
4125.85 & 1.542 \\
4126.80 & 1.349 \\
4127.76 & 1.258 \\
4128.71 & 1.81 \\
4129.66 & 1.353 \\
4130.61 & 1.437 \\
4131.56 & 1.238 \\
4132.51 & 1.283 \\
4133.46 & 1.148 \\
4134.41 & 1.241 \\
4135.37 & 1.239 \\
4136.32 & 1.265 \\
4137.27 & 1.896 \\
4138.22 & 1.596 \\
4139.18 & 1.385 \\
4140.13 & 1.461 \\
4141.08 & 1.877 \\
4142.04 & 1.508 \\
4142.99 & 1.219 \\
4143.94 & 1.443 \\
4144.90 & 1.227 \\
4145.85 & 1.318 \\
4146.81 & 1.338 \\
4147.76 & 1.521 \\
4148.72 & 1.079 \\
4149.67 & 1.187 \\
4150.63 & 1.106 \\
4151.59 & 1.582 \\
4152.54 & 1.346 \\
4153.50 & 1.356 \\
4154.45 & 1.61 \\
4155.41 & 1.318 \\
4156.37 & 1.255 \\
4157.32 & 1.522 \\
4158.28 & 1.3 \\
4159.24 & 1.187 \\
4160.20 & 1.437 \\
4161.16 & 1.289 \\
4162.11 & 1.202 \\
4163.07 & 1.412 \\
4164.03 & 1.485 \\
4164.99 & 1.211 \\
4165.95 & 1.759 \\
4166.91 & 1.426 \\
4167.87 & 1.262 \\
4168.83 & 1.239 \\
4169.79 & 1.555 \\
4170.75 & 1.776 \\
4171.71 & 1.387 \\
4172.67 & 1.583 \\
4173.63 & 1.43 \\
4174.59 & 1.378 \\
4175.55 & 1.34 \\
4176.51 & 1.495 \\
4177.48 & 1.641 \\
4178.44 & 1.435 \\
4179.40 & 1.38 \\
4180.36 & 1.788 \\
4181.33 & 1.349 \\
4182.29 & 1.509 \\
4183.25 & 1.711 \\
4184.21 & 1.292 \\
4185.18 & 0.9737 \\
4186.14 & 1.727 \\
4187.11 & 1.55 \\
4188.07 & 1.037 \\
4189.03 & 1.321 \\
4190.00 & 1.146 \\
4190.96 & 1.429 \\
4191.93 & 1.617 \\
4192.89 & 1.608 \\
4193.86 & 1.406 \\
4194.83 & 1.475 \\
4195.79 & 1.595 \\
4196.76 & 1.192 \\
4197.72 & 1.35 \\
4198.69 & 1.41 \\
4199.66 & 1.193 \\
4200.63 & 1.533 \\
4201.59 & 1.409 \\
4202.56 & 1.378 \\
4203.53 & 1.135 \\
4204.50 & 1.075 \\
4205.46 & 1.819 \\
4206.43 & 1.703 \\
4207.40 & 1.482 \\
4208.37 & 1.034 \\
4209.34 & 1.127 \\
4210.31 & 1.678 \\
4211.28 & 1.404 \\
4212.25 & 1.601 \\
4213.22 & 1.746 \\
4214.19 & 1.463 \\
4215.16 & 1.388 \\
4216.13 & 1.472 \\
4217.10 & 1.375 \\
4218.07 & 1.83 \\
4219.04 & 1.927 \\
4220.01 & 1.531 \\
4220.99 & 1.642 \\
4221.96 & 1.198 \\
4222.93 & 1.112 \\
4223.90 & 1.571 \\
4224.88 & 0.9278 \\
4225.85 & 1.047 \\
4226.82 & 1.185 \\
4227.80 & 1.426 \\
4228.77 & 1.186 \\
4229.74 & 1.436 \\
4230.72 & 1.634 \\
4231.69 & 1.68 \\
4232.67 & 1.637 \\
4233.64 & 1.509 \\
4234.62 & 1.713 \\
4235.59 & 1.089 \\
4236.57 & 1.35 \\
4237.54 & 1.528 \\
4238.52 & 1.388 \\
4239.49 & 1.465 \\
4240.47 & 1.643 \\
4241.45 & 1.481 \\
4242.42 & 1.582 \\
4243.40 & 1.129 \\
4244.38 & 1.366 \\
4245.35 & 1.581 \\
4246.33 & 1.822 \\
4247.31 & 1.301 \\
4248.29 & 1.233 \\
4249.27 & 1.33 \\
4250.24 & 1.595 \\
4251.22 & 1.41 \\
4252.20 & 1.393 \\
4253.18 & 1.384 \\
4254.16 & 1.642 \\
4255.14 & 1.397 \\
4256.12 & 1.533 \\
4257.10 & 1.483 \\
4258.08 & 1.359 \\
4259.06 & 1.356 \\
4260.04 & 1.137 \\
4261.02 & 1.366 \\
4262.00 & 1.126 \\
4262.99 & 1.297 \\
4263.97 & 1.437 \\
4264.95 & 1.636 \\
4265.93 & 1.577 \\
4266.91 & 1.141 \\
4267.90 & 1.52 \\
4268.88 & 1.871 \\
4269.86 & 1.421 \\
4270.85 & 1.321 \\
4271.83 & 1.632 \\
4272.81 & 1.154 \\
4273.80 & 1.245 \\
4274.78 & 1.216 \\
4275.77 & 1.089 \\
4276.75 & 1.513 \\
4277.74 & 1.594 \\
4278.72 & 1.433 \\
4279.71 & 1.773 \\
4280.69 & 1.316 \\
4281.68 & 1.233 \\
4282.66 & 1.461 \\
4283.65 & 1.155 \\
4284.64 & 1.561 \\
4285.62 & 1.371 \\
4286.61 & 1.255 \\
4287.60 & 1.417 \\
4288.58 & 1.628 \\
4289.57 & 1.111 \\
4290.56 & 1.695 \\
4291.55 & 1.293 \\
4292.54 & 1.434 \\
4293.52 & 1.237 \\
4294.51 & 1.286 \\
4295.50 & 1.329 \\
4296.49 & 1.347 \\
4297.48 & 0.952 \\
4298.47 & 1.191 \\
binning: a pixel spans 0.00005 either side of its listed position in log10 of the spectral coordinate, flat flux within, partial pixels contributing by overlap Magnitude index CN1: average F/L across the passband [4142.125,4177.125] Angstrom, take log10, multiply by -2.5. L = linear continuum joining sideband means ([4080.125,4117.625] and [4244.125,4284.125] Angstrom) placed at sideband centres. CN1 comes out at 0.05 mag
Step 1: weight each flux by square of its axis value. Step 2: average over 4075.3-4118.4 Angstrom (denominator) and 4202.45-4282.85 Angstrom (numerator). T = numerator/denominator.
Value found 1.1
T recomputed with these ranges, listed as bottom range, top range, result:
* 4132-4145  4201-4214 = 1.04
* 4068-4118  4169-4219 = 1.04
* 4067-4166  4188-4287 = 1.05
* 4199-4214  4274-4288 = 1.01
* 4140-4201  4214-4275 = 1.05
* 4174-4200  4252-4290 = 1.02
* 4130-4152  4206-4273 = 1.10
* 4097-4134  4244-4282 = 1.07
